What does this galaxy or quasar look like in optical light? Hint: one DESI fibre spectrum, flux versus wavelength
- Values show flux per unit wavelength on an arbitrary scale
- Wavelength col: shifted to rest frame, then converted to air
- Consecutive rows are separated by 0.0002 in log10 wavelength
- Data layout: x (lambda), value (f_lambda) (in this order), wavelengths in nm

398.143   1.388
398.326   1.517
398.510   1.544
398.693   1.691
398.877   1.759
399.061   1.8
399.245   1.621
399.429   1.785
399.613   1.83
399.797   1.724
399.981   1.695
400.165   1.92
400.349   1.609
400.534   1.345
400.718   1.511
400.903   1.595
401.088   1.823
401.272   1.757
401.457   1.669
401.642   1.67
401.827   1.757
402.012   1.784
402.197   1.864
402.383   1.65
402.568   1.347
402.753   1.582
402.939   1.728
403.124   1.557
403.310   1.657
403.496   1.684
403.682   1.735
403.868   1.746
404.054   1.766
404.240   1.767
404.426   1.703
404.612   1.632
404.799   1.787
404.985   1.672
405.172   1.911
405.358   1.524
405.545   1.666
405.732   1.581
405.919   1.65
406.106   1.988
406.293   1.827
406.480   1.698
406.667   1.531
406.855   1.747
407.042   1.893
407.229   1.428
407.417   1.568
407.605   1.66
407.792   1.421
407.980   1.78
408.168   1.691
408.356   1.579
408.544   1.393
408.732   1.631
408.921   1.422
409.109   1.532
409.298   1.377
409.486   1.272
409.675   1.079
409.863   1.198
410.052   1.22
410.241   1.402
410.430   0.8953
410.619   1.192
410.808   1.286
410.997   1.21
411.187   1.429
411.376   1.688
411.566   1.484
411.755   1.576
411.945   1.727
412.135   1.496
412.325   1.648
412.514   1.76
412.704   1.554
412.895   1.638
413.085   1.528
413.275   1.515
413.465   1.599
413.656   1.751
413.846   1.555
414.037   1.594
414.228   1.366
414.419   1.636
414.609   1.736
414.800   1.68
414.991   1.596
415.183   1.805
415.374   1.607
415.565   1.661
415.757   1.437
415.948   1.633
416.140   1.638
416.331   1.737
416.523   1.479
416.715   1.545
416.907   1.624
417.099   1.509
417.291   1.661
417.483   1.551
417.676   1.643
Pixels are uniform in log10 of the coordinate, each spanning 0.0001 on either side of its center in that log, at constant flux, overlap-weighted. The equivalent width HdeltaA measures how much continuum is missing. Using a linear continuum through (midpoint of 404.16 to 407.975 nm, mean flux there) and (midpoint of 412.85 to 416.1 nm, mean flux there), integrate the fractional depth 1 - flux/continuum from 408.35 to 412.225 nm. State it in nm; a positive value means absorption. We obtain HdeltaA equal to 0.62 nm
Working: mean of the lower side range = 1.68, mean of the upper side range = 1.61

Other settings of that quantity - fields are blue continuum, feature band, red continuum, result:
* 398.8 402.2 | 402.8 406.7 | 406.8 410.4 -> -0.30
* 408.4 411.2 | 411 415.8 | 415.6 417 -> -0.45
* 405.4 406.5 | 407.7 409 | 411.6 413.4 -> 0.09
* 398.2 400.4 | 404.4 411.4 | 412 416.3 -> 0.54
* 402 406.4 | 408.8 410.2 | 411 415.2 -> 0.28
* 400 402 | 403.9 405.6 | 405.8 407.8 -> -0.04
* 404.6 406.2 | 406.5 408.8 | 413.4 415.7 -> 0.11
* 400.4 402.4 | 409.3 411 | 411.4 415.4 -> 0.44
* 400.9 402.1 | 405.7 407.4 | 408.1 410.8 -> -0.25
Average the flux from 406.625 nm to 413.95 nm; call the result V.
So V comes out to 1.5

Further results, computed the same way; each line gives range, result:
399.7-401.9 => 1.67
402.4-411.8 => 1.56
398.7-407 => 1.7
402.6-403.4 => 1.61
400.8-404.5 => 1.69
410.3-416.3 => 1.55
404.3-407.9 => 1.68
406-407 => 1.76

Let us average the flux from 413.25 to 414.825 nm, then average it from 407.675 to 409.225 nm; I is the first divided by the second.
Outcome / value 1.03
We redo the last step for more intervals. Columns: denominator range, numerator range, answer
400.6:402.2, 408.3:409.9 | 0.82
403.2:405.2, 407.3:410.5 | 0.82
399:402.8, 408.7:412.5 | 0.83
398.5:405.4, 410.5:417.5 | 0.93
